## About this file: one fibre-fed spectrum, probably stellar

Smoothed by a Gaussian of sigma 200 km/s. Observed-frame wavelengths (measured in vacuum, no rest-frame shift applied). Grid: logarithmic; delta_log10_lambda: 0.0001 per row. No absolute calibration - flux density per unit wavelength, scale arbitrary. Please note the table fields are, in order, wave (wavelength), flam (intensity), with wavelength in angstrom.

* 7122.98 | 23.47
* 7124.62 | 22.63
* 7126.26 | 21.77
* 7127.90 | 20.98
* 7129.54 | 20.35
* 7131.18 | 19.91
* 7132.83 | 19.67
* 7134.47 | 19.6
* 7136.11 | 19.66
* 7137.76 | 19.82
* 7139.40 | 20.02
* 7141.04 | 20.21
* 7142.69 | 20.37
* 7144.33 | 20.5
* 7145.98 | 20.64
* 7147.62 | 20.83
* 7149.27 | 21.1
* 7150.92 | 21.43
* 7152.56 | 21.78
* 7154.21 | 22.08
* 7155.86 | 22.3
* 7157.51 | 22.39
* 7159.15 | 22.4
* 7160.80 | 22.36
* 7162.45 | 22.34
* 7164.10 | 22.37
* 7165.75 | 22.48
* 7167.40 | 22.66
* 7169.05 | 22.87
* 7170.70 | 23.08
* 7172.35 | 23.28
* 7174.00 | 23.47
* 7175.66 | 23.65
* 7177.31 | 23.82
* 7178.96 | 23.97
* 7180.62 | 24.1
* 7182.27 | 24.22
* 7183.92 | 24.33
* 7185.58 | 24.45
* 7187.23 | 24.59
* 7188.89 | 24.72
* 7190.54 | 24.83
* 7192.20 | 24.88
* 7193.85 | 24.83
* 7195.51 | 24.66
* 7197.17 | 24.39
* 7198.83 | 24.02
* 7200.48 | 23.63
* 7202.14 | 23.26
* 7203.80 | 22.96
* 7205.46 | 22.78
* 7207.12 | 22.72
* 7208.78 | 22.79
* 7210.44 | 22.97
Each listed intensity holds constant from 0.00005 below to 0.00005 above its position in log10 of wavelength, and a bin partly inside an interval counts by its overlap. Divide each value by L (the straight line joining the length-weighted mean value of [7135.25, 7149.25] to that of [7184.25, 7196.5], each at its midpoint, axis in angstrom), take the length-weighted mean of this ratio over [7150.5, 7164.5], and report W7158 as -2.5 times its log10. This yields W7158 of -0.02 mag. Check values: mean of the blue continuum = 20.3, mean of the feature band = 22.2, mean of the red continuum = 24.7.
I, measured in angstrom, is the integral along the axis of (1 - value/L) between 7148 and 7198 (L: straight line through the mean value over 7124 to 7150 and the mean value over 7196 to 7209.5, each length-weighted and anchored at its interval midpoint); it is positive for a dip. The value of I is -2.8 angstrom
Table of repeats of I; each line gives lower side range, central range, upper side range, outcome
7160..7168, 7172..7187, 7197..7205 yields -0.70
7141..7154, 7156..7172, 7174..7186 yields -0.05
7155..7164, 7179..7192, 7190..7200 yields -0.26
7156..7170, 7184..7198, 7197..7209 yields -0.97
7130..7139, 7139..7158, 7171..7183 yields -0.05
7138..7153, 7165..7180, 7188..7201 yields -0.30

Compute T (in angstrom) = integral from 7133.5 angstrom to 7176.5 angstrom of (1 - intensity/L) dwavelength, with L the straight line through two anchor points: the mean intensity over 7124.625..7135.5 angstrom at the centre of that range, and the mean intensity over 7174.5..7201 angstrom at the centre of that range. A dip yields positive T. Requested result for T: 1.0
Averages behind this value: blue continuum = 20.5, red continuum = 24.3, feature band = 21.7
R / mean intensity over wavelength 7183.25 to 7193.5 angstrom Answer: 24.7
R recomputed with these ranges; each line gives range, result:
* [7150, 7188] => 23.1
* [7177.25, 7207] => 24.1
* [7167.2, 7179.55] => 23.4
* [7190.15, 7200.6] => 24.5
